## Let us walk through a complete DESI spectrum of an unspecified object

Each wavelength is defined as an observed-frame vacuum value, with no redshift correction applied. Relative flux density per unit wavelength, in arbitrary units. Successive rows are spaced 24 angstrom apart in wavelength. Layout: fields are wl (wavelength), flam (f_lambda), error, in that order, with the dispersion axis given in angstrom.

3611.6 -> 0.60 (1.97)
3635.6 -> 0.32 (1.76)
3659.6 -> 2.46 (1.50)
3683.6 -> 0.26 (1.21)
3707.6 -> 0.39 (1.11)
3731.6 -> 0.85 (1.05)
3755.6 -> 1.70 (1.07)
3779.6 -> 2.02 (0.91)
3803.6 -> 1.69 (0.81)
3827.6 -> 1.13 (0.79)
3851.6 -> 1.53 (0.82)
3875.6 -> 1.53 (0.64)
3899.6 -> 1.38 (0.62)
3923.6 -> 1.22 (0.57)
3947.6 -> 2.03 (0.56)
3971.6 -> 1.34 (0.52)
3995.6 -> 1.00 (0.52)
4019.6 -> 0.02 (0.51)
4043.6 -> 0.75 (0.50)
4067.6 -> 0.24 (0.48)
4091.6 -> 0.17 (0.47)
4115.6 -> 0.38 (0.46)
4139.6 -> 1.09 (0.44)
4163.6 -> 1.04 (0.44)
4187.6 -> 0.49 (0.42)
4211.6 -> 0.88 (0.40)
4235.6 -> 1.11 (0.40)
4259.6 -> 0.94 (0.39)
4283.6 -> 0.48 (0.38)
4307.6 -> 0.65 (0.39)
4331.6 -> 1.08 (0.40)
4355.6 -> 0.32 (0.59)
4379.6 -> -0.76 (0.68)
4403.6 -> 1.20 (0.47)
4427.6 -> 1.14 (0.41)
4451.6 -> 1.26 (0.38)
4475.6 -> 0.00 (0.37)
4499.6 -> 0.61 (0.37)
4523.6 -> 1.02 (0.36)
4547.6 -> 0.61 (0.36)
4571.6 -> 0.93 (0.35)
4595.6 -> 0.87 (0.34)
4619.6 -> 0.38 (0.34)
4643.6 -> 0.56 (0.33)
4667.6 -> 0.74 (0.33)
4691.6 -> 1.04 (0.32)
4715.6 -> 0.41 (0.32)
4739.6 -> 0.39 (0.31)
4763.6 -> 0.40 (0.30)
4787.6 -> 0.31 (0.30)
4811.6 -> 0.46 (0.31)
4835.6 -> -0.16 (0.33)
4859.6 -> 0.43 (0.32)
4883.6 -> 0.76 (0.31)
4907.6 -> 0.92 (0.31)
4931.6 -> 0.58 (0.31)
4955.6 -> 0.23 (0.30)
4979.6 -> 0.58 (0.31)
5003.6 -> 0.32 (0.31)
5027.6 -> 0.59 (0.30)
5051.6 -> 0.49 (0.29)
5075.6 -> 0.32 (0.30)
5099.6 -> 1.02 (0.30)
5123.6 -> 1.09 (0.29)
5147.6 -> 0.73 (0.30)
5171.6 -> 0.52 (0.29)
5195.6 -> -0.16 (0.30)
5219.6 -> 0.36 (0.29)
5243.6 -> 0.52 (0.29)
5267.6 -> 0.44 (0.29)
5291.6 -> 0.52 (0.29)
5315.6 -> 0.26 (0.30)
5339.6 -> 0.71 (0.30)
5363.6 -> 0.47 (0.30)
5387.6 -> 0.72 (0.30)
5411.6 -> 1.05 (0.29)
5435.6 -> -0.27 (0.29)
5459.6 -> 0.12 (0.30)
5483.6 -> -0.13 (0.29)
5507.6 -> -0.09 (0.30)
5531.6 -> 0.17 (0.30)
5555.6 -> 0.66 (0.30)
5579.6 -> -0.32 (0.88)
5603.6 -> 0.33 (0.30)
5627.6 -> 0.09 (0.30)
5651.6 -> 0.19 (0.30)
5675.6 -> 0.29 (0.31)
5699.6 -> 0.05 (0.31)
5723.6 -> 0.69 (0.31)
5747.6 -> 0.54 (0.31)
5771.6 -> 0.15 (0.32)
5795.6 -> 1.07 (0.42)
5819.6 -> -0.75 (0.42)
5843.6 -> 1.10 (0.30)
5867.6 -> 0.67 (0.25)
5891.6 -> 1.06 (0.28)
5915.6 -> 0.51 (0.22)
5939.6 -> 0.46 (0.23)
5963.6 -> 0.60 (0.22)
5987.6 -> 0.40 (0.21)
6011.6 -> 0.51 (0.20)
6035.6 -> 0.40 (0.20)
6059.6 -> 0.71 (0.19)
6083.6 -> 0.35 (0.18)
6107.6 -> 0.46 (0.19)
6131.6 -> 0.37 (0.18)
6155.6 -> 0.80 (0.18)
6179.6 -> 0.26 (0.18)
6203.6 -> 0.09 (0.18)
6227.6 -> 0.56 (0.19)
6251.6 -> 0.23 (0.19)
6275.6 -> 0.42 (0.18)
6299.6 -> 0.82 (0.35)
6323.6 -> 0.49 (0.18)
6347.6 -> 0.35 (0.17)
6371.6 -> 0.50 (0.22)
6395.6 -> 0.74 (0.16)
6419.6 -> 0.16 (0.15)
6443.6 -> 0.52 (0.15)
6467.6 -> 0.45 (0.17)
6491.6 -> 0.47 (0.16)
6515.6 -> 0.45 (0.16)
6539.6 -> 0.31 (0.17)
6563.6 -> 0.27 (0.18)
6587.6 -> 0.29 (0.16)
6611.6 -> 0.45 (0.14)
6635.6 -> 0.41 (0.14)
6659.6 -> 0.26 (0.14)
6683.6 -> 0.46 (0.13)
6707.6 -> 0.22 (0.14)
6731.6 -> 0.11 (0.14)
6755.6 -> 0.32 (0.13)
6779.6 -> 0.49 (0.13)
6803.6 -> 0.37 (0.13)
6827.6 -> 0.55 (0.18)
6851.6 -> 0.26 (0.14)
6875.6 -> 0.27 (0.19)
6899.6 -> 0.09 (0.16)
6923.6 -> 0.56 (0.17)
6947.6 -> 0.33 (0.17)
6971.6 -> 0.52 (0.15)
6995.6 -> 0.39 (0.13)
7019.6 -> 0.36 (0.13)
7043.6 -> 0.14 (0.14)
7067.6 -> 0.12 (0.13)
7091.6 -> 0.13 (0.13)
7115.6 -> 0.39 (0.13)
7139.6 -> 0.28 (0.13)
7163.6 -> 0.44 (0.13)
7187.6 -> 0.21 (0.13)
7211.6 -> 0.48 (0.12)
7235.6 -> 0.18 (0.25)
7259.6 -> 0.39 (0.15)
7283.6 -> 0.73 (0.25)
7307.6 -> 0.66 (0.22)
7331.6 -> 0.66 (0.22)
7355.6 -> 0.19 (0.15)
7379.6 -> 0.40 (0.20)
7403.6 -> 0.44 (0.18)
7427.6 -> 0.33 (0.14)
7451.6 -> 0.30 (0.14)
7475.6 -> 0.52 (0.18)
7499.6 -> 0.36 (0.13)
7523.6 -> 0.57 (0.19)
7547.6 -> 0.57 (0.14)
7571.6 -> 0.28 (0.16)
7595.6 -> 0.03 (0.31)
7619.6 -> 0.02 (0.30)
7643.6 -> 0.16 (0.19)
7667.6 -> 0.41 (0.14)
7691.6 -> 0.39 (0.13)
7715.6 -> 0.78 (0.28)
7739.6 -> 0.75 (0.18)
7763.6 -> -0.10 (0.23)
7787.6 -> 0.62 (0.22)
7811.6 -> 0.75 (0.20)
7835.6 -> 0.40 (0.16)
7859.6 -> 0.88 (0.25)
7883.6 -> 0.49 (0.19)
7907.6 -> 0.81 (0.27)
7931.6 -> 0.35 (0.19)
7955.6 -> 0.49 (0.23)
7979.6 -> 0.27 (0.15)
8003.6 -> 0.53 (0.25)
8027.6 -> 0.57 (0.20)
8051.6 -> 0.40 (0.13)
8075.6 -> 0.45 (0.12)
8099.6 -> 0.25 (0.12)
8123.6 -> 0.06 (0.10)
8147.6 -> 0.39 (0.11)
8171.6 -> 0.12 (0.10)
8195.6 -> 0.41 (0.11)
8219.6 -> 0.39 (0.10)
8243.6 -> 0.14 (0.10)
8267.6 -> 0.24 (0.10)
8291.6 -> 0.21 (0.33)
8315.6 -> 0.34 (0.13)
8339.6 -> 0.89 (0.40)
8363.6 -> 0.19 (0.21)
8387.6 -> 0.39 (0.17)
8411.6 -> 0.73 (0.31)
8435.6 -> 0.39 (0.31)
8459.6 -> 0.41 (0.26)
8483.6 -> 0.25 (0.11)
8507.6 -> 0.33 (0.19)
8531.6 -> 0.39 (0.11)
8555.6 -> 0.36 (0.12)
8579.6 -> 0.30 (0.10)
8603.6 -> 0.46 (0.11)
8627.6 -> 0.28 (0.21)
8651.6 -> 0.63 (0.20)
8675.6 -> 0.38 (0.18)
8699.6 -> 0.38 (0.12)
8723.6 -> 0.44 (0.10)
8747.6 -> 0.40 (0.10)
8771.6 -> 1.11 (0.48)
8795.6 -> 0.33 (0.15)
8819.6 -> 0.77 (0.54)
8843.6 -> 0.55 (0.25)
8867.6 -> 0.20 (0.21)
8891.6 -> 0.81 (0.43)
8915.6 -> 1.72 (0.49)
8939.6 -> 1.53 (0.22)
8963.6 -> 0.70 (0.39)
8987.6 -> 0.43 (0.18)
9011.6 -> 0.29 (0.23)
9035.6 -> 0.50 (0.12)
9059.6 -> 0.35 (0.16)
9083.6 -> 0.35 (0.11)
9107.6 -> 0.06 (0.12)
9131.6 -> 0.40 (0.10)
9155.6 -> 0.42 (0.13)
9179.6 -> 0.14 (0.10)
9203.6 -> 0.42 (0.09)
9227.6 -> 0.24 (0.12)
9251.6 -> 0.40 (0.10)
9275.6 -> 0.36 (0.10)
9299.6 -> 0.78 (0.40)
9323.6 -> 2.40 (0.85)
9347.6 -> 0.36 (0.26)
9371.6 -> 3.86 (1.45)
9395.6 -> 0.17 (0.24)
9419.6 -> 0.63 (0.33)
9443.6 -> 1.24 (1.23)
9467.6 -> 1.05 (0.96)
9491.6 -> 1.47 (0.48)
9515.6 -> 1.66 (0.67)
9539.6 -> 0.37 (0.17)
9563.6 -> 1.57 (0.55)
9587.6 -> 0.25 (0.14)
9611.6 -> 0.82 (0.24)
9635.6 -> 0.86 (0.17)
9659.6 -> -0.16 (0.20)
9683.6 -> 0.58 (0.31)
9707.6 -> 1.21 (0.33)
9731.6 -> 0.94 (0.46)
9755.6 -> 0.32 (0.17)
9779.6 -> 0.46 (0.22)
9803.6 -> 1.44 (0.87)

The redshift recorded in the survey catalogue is 1.394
